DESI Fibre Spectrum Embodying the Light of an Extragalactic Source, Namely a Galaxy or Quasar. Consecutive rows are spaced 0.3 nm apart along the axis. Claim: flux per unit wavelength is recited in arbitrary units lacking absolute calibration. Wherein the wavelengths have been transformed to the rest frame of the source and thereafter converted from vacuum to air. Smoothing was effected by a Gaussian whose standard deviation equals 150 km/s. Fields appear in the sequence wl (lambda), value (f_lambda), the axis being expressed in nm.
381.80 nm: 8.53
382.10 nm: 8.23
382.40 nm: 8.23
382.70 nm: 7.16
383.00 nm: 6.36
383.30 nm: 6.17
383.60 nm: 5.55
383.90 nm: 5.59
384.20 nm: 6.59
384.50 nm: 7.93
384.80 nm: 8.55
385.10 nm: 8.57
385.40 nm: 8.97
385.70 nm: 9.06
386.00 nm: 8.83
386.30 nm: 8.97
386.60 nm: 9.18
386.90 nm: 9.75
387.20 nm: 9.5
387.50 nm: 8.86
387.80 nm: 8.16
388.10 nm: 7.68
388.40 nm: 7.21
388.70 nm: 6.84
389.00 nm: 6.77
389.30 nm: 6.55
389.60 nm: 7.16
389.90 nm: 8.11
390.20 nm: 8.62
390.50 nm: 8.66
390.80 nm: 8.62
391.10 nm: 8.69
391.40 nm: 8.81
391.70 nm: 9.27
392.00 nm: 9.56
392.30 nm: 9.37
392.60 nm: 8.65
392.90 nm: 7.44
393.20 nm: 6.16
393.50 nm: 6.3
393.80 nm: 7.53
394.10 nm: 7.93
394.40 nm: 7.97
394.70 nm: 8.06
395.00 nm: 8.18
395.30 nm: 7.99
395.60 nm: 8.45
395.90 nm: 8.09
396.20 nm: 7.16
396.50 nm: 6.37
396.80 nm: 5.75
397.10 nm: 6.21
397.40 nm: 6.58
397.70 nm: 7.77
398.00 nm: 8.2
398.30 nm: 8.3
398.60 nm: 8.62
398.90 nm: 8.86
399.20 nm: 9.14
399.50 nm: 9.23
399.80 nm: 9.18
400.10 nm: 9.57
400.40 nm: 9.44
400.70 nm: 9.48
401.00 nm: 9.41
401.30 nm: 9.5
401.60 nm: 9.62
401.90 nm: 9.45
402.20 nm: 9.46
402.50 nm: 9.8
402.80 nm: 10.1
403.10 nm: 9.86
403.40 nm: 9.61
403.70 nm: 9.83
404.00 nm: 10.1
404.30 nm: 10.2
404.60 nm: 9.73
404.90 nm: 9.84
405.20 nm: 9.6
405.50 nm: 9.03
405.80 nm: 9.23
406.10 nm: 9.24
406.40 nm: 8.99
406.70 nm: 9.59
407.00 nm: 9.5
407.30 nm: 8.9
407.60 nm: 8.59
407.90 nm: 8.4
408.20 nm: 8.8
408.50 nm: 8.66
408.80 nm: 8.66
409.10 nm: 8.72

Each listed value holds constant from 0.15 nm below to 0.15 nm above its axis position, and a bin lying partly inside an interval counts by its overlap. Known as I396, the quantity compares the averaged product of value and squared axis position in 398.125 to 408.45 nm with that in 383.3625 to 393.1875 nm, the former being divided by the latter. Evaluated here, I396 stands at 1.24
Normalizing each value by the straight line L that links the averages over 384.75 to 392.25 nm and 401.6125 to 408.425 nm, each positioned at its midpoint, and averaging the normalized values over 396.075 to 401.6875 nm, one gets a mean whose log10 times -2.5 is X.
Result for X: 0.09 mag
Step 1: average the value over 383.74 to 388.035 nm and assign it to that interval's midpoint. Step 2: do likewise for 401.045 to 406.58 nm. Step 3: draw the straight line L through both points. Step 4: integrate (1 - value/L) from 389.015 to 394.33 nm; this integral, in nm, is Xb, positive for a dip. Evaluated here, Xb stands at 0.46 nm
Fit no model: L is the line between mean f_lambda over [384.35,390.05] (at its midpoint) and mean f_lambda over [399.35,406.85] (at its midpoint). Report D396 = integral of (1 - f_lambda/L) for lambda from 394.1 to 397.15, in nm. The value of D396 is 0.49 nm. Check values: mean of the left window 8.24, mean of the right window 9.56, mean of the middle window 7.49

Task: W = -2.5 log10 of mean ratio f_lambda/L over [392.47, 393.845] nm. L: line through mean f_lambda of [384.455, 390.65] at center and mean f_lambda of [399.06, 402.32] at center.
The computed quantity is 0.22 mag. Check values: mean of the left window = 8.29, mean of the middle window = 7.17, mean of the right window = 9.41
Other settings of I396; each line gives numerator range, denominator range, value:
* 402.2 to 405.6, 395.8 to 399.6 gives 1.31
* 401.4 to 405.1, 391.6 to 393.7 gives 1.28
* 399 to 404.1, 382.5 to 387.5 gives 1.31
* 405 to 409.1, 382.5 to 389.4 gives 1.29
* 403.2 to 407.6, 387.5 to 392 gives 1.28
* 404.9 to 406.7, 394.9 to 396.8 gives 1.30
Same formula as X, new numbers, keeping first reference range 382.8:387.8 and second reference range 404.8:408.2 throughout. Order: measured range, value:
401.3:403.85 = -0.09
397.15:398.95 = 0.10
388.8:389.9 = 0.18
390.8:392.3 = -0.09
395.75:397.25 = 0.27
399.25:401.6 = -0.07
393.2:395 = 0.14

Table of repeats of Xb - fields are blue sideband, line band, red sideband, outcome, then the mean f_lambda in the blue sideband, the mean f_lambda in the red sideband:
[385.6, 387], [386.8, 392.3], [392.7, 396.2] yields 0.154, 9.14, 7.64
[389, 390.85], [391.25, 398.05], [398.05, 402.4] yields 0.572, 7.82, 9.22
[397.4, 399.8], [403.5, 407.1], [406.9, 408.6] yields -0.356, 8.5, 8.79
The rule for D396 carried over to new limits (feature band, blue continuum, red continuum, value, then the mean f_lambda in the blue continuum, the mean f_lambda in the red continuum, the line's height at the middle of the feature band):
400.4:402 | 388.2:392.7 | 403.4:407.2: -0.05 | 8.18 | 9.57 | 9.18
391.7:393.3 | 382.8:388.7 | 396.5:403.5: -0.01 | 7.94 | 8.77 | 8.33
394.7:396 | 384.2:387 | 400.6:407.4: 0.14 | 8.73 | 9.57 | 9.18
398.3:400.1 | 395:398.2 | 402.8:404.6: -0.16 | 7.32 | 9.92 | 8.27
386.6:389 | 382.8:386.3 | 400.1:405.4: -0.10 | 7.53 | 9.7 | 7.92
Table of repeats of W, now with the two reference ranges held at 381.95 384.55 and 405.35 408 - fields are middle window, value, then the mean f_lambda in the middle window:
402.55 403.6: -0.132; 9.85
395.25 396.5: 0.041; 7.73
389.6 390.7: -0.111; 8.29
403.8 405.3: -0.121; 9.9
